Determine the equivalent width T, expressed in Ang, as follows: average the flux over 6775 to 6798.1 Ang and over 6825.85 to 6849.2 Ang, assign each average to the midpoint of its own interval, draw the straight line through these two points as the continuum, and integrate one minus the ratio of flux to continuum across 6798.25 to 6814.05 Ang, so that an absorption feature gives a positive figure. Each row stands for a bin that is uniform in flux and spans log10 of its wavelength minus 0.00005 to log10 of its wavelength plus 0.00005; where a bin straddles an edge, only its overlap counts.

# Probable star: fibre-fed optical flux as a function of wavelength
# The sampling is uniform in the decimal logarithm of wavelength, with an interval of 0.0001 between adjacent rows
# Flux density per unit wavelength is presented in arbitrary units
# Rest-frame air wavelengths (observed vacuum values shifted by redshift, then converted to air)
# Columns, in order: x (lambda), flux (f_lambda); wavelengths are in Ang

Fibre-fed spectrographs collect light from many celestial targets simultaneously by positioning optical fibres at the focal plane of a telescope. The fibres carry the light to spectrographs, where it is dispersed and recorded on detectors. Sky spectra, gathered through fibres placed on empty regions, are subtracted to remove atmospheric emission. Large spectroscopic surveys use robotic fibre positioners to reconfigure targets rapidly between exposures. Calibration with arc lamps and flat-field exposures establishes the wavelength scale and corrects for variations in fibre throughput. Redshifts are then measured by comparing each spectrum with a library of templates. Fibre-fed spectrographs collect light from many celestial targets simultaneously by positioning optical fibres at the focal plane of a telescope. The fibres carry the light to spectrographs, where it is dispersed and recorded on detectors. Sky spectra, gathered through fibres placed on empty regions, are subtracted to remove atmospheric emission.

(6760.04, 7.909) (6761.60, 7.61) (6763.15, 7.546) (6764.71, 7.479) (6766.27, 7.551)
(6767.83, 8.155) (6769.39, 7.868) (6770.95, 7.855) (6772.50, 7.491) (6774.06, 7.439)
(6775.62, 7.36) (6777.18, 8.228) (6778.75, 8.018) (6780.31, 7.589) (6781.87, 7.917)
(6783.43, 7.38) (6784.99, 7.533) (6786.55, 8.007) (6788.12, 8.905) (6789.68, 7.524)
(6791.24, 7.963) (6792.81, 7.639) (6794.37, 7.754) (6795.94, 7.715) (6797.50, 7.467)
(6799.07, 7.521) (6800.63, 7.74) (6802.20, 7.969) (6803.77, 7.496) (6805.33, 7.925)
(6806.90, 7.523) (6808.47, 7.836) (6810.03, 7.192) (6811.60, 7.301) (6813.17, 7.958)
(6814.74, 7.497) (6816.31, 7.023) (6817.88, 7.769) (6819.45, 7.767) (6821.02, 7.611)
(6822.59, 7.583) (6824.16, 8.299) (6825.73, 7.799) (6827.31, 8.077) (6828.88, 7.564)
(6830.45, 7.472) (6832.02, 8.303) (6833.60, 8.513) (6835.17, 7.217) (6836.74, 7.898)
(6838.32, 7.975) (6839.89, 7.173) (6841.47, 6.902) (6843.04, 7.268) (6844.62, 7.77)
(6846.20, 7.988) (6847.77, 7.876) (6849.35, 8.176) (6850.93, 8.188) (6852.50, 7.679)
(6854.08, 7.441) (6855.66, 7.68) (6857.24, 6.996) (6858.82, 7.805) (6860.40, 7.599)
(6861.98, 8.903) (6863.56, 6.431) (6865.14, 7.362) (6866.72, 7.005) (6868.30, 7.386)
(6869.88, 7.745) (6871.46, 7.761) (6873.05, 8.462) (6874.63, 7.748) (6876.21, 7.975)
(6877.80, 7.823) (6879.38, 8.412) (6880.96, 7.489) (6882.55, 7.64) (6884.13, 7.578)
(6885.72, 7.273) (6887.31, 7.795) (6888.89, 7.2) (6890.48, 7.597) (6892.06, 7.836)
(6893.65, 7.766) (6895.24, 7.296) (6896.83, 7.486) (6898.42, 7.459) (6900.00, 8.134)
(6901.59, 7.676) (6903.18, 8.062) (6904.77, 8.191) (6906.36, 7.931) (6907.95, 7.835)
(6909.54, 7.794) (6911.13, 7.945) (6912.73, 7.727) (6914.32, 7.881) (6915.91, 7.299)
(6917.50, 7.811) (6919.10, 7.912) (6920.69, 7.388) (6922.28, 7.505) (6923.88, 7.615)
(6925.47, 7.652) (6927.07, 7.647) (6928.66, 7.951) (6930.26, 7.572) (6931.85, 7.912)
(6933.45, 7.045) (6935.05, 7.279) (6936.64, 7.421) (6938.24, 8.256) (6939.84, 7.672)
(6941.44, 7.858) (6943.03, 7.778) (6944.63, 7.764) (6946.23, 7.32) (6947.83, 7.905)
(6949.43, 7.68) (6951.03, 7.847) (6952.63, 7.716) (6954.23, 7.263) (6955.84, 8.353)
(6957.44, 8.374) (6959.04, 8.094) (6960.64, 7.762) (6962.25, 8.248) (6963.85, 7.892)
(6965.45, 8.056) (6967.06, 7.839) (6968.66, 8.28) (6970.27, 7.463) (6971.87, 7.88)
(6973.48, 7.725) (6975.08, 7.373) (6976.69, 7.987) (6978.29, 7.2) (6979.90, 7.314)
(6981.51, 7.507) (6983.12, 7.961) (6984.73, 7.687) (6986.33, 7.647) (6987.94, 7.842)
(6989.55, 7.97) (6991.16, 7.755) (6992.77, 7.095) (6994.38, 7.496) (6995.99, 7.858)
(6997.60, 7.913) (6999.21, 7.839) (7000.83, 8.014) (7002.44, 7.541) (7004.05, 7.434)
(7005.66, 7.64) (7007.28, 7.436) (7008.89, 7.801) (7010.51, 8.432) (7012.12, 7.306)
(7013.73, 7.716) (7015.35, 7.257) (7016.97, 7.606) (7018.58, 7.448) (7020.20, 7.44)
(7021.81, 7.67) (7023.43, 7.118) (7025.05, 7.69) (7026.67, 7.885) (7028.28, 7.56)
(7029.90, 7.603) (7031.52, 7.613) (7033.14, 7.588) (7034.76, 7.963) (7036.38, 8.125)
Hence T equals 0.3 Ang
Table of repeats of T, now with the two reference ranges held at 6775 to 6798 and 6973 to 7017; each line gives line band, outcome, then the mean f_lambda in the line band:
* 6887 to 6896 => 0.19 Ang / 7.57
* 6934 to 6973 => -0.72 Ang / 7.83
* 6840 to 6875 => 0.55 Ang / 7.63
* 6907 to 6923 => 0.00 Ang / 7.71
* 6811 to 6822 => 0.31 Ang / 7.56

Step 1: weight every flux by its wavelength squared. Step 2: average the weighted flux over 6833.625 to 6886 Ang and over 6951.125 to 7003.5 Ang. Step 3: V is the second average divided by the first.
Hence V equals 1.05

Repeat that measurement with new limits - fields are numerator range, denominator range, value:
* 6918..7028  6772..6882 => 1.04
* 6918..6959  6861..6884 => 1.02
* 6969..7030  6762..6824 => 1.05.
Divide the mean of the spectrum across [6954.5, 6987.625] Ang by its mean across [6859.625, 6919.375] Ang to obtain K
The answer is 1.0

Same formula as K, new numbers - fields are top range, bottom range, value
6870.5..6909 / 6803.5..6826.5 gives 1.02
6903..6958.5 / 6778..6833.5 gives 1.00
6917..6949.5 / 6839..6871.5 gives 1.01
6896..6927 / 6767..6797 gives 0.99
